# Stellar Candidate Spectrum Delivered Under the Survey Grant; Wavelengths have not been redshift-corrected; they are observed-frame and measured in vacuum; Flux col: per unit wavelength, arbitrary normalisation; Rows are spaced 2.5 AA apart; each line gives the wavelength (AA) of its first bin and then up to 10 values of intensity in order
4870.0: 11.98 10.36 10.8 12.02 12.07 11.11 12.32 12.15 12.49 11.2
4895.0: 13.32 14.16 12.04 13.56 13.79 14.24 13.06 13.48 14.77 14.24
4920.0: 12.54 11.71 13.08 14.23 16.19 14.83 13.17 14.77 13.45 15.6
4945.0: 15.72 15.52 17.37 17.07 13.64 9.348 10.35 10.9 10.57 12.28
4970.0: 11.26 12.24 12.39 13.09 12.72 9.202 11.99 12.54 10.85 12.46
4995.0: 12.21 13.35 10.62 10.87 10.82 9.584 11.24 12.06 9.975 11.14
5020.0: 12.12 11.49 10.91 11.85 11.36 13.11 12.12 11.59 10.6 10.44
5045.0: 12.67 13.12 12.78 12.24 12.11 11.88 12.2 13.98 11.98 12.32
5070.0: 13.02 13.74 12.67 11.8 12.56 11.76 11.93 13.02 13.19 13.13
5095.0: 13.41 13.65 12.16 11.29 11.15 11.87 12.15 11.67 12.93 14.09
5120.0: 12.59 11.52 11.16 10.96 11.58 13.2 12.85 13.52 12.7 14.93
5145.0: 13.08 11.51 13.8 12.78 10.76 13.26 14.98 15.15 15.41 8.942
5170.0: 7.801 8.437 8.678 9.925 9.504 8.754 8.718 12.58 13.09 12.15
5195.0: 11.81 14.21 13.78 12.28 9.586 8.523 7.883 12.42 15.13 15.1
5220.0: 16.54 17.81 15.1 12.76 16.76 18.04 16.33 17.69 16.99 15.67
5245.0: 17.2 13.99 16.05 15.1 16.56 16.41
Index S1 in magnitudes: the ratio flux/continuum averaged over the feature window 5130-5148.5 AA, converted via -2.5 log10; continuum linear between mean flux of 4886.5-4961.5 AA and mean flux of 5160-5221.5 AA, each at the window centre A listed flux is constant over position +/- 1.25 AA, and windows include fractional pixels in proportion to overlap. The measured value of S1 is -0.09 mag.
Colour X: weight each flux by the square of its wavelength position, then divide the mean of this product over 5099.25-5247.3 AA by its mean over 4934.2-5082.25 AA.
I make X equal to 1.1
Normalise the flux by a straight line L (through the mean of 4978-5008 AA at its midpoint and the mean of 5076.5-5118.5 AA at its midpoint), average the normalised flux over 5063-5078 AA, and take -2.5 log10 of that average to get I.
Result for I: -0.04 mag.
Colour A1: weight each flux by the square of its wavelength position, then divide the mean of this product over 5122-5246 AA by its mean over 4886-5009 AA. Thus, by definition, 1.10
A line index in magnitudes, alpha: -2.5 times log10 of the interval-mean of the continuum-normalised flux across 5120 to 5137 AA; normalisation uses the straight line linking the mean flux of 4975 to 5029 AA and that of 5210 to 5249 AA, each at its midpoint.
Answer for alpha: 0.149 mag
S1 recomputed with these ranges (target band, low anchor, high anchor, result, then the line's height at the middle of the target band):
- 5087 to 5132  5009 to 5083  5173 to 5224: -0.03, 12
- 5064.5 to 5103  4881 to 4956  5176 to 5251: 0.08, 13.7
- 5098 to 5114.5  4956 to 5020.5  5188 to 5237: 0.07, 12.6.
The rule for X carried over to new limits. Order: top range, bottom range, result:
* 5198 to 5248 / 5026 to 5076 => 1.26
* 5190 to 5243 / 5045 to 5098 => 1.18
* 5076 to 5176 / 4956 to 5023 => 1.14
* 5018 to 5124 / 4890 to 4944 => 0.96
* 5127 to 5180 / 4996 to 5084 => 1.06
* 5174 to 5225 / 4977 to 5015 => 1.13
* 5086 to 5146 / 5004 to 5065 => 1.11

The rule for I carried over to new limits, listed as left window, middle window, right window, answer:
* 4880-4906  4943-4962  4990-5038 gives -0.17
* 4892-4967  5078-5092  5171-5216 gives -0.04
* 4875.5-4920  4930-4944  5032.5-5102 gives -0.14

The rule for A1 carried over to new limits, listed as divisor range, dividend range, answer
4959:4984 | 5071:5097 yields 1.16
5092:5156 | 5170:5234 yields 1.02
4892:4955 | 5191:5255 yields 1.15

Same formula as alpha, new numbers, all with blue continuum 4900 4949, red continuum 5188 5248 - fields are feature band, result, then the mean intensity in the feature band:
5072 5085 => 0.14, 12.4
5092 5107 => 0.14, 12.4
